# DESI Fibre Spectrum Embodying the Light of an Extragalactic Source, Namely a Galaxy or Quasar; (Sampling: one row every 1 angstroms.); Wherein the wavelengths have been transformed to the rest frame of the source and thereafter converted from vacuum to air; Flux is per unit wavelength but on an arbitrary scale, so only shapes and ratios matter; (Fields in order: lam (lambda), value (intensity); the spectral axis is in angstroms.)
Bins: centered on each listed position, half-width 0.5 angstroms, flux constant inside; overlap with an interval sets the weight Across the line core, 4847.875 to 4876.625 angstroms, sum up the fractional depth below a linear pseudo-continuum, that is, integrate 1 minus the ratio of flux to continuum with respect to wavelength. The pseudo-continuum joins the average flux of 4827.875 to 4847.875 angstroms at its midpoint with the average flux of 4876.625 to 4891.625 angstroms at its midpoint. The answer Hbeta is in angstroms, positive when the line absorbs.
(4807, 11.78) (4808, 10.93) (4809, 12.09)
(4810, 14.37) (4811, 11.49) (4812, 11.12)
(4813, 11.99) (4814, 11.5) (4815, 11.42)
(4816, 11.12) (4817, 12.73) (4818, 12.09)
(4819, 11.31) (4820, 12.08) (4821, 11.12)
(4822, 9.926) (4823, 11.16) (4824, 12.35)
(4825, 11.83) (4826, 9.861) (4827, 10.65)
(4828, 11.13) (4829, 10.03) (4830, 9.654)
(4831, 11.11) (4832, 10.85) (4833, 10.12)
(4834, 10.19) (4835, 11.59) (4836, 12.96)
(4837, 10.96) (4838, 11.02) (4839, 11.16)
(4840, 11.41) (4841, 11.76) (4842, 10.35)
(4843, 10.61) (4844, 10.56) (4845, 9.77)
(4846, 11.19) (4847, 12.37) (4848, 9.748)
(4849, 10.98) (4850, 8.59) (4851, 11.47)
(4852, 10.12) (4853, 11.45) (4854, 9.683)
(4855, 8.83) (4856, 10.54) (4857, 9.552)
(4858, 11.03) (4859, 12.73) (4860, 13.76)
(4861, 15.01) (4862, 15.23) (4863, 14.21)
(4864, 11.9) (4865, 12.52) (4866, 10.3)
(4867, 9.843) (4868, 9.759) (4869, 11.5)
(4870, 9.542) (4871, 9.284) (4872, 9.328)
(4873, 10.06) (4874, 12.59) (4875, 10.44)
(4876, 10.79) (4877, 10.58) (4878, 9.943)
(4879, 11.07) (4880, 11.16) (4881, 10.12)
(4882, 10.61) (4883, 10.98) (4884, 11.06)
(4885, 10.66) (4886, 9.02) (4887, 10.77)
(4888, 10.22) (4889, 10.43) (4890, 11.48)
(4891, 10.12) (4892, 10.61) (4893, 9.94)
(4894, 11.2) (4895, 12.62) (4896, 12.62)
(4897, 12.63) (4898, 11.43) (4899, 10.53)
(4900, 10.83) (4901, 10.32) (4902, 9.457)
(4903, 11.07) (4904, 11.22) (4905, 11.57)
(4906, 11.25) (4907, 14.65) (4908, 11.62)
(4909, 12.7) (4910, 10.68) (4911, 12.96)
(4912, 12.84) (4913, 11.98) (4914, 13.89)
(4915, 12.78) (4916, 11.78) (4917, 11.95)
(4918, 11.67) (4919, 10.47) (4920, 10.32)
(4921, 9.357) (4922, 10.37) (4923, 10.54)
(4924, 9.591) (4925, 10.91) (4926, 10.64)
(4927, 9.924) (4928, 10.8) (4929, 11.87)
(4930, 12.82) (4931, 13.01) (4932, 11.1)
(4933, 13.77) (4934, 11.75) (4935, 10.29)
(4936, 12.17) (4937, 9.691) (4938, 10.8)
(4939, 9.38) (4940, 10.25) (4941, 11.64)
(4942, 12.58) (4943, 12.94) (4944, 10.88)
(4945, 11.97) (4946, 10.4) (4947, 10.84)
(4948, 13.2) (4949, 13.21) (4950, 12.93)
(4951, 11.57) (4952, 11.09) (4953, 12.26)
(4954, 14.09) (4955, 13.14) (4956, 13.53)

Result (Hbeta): -1.0 angstroms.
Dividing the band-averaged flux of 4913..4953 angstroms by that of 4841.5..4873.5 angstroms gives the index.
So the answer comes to 1.04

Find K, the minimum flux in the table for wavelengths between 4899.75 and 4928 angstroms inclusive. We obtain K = 9.357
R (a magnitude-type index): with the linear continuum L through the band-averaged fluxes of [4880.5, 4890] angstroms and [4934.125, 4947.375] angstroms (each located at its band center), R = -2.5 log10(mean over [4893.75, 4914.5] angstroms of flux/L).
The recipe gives -0.11 mag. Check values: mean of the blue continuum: 10.5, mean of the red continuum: 11.1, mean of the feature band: 11.8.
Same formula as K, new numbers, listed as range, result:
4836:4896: 8.59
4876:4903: 9.02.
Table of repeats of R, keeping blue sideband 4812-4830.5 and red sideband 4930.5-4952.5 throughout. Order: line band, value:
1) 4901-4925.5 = 0.01 mag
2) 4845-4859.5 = 0.07 mag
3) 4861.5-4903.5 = 0.05 mag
